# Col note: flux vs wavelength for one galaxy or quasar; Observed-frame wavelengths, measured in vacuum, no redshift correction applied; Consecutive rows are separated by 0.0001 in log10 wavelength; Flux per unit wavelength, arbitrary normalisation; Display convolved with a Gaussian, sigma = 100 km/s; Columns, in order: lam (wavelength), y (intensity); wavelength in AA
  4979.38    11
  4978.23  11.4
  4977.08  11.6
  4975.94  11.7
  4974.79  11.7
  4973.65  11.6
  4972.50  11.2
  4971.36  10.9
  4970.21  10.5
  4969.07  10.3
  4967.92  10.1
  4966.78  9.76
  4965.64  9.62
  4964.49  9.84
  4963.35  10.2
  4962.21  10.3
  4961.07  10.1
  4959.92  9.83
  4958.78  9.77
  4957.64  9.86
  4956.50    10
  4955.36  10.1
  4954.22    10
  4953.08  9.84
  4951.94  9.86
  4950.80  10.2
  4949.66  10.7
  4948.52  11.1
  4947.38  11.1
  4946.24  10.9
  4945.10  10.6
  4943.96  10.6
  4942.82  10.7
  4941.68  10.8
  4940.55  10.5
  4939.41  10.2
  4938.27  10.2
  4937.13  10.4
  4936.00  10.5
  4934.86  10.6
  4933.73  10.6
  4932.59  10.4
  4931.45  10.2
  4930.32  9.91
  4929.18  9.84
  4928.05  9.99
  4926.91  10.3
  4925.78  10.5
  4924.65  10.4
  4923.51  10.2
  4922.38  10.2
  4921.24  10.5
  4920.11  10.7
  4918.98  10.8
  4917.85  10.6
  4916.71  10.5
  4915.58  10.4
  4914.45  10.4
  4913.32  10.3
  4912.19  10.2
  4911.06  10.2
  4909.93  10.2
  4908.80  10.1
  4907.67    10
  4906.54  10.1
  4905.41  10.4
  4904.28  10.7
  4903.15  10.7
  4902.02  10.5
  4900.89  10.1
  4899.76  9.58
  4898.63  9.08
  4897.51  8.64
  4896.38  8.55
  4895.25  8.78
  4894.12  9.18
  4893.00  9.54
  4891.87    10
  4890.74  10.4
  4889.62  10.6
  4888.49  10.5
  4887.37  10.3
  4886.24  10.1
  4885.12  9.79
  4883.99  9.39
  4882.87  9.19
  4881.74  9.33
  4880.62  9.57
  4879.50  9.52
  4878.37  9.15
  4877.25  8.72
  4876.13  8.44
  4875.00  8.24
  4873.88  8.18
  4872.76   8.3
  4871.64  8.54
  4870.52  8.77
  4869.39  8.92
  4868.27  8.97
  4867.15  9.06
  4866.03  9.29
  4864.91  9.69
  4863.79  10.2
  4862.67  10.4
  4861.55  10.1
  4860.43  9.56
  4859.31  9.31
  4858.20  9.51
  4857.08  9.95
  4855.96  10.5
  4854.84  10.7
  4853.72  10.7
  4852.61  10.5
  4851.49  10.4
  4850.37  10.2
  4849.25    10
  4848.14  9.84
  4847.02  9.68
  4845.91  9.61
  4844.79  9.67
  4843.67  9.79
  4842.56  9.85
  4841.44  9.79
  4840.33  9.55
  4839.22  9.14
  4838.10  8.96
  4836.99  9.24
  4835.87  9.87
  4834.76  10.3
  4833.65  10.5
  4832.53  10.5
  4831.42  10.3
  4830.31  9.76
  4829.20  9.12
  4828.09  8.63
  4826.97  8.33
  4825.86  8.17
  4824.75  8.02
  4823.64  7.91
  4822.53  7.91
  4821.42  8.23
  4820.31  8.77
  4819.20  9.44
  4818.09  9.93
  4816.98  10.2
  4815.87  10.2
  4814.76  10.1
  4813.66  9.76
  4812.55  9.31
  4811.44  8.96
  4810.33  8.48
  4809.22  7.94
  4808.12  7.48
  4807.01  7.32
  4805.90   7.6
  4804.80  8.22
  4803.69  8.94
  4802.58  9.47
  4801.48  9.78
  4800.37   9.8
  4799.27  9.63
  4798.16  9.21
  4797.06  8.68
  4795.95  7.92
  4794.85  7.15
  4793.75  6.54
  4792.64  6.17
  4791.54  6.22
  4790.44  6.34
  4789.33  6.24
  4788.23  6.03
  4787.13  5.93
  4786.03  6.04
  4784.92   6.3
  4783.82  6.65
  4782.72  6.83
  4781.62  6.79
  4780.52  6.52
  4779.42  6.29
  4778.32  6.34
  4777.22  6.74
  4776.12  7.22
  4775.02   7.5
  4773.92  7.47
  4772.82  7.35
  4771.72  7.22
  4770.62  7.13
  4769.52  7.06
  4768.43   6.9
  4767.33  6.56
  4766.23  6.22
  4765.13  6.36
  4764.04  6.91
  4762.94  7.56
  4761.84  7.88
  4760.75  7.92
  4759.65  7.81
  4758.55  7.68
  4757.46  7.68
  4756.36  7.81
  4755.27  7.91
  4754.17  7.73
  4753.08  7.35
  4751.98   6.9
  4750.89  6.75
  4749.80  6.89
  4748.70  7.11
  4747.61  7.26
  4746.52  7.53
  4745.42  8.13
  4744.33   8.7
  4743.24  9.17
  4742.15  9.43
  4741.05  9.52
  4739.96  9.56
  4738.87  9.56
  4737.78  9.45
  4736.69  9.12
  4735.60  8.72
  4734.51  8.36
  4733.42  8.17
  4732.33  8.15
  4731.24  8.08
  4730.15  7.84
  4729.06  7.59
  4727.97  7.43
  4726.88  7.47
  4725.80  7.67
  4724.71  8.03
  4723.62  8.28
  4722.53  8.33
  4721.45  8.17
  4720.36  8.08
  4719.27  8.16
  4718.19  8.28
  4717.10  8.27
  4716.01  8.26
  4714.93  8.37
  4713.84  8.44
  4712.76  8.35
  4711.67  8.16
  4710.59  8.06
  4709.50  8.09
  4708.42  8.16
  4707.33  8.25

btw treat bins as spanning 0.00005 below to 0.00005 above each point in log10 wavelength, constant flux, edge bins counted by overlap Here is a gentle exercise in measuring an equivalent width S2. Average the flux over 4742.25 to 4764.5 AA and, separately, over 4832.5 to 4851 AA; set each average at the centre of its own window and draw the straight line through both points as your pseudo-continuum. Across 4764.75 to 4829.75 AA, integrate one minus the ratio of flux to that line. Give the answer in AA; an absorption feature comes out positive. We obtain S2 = 7.0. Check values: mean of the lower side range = 7.67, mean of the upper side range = 9.77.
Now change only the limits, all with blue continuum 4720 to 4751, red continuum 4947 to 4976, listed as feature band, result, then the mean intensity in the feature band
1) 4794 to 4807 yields 0.3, 8.65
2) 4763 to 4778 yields 2.8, 6.98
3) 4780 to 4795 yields 4.0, 6.39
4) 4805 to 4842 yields 0.0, 9.08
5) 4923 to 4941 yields -0.4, 10.3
